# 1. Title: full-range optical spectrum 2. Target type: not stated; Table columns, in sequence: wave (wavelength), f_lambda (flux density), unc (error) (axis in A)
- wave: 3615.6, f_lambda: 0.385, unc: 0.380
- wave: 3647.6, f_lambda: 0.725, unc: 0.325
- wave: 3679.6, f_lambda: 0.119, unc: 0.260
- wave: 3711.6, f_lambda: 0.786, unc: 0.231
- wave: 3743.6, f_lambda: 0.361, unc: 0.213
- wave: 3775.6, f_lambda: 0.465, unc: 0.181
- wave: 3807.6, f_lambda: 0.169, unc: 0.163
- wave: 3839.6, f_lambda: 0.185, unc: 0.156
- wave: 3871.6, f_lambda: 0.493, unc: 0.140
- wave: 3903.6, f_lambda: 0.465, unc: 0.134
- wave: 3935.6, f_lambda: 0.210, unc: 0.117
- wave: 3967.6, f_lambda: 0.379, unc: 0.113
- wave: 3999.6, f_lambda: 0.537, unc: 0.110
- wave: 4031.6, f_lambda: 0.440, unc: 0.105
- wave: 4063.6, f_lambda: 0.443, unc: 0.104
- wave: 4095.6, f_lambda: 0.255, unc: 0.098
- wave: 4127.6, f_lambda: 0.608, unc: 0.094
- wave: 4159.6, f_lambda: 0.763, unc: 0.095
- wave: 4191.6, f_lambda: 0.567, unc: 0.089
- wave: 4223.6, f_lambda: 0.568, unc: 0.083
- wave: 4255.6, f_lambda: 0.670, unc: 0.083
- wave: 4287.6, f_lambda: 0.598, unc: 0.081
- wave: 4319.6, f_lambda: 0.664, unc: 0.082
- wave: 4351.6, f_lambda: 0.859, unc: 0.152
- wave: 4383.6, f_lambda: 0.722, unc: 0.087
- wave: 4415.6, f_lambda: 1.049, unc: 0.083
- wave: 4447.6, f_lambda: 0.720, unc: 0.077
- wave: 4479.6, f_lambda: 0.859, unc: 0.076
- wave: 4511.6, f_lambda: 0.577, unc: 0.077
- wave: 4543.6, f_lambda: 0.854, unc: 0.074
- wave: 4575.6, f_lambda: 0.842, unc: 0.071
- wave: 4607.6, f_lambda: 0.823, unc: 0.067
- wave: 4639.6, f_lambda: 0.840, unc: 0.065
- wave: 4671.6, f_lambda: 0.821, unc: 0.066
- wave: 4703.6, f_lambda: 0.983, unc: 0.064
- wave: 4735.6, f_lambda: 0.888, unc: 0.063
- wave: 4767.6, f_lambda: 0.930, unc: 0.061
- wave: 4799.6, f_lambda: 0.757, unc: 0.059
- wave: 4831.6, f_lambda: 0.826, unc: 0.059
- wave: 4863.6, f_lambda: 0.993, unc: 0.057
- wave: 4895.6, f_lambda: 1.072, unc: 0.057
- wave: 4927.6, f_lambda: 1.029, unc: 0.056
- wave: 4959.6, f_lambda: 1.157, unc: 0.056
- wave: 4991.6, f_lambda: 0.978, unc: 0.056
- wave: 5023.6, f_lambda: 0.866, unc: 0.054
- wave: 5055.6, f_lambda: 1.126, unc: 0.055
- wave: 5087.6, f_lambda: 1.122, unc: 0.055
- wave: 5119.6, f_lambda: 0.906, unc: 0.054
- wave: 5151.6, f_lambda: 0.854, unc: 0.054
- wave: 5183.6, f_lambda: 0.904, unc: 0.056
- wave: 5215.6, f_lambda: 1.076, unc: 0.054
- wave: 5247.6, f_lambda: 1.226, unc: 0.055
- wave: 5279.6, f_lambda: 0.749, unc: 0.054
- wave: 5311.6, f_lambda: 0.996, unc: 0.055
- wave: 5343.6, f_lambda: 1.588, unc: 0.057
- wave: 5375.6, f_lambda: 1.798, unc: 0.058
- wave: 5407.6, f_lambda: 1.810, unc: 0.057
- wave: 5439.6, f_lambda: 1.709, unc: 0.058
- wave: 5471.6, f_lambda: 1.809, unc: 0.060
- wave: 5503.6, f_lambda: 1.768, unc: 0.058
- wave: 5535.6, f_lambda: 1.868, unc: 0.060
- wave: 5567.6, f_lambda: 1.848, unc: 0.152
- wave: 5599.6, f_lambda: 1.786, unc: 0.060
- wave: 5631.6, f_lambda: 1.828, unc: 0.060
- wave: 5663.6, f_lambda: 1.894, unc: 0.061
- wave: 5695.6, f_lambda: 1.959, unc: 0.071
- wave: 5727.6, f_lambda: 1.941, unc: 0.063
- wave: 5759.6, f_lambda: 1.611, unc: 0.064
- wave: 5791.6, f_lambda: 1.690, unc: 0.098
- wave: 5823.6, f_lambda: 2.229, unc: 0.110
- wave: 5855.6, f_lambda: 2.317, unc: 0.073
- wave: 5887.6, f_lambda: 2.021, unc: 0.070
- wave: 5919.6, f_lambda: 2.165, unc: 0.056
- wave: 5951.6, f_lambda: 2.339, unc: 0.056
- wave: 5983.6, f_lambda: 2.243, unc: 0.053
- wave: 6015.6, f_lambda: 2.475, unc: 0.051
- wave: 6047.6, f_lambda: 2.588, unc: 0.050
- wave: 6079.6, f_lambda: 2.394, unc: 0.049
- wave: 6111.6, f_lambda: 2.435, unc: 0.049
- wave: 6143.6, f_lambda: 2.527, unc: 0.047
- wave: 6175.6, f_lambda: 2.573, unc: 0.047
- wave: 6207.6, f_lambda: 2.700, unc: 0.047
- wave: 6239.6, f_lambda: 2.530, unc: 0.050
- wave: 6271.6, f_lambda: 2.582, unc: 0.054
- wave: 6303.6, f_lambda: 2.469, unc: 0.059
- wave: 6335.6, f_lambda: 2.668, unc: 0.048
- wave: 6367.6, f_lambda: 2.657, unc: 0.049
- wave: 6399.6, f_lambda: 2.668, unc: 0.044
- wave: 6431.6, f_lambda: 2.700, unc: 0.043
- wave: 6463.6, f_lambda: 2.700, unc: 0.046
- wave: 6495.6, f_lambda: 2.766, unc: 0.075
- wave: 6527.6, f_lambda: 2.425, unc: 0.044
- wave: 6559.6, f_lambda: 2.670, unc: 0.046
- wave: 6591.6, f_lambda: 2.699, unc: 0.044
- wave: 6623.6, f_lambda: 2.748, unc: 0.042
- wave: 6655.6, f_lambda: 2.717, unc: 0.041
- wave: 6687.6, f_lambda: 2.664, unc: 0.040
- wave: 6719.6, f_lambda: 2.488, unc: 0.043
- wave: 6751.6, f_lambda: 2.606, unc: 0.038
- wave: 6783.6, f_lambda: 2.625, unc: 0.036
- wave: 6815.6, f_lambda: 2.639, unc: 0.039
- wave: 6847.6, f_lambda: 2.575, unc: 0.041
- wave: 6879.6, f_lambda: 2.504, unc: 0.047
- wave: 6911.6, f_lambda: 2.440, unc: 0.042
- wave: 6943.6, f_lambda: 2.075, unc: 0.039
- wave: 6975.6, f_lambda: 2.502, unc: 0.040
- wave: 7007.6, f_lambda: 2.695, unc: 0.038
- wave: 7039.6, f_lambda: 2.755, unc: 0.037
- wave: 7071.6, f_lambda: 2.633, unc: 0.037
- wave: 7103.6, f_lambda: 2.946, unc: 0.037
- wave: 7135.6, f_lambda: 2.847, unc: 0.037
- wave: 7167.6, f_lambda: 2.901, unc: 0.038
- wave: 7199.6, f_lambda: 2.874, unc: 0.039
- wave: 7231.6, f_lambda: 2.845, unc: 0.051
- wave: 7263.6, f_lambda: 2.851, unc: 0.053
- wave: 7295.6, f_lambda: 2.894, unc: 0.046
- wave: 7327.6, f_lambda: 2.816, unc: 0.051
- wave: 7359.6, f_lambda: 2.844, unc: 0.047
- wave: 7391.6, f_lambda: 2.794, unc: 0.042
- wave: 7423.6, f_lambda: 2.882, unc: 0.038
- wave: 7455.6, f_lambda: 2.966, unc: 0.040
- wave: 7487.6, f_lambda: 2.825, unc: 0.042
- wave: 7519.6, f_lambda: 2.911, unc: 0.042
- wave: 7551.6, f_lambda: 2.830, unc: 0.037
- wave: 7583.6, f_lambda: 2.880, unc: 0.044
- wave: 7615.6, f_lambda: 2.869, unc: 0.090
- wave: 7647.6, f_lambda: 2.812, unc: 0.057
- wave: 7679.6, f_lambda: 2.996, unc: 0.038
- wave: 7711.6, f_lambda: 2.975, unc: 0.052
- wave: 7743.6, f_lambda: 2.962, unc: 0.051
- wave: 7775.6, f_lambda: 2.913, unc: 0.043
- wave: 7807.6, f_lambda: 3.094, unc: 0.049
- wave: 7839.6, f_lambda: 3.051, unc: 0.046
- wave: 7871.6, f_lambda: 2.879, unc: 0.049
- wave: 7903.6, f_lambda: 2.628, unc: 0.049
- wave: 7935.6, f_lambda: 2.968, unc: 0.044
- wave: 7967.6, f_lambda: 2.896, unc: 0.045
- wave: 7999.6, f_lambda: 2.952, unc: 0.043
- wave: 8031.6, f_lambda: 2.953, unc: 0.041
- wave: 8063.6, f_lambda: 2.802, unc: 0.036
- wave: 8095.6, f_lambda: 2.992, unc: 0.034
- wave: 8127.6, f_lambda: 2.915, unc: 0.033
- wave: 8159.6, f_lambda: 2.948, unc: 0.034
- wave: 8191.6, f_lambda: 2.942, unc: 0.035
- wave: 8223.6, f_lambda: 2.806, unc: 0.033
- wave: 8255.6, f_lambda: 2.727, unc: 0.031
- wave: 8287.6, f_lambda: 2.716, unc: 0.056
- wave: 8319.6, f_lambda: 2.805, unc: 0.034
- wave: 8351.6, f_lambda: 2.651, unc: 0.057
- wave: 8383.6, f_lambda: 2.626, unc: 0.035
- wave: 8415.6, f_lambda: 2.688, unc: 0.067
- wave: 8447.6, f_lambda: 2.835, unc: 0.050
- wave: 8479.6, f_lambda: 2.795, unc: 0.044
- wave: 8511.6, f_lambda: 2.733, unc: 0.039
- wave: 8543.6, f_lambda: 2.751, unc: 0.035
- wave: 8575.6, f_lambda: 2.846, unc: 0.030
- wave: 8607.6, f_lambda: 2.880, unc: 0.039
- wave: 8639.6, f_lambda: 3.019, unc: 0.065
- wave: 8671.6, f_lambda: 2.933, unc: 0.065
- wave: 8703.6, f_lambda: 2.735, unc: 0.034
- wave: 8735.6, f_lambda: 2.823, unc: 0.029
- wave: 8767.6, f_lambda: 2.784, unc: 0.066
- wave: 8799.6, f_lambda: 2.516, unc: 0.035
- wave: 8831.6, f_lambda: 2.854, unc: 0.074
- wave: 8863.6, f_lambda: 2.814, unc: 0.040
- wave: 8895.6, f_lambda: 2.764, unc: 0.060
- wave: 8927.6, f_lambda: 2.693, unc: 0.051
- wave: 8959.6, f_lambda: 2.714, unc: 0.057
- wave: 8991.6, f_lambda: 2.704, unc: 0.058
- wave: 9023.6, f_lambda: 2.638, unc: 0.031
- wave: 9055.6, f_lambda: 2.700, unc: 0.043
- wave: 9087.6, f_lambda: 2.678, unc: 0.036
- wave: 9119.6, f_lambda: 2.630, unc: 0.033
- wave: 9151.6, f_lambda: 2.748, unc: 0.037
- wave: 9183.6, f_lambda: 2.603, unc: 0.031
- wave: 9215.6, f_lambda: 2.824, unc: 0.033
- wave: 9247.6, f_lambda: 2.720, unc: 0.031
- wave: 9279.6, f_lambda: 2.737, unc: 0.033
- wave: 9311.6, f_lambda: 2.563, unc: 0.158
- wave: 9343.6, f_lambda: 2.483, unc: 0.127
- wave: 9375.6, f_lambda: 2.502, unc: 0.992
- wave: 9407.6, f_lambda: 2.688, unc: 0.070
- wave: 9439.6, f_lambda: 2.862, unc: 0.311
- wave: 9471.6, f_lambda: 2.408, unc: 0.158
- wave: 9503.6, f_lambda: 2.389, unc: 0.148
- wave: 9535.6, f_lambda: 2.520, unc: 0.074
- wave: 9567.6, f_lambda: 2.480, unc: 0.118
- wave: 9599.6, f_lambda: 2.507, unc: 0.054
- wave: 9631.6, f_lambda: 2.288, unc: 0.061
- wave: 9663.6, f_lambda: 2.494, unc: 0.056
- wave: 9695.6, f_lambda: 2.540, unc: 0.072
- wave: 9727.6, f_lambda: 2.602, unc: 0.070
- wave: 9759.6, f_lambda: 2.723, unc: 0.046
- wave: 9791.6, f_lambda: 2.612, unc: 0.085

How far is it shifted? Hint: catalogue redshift 0.341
